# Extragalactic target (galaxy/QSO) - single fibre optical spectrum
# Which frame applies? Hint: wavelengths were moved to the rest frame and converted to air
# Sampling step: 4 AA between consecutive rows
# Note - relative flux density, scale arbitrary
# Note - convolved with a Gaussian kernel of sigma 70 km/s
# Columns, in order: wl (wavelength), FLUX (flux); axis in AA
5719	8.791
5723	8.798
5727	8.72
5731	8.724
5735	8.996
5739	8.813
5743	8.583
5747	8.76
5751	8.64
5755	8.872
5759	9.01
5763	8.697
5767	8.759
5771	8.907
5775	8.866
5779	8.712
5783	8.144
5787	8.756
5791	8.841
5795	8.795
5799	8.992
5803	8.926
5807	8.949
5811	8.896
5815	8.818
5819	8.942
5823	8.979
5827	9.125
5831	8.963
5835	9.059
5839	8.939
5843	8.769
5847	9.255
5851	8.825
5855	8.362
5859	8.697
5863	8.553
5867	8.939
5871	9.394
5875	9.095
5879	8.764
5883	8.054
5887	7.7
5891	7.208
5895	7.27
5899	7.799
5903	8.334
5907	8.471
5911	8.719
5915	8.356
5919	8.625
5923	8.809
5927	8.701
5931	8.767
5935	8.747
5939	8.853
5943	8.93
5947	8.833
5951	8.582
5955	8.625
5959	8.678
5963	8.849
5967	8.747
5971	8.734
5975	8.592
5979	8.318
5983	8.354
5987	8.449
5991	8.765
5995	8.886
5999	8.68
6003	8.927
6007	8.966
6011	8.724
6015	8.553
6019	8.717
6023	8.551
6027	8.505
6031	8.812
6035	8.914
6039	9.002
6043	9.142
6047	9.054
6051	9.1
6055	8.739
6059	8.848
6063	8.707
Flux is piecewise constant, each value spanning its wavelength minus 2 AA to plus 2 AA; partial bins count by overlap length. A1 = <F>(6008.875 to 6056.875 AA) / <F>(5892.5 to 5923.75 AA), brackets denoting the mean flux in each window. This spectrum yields 1.1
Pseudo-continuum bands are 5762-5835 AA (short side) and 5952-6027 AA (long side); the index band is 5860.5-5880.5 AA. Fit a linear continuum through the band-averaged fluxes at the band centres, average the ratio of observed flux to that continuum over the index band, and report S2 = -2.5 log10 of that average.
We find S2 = -0.02 mag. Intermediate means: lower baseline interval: 8.85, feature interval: 8.95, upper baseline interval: 8.67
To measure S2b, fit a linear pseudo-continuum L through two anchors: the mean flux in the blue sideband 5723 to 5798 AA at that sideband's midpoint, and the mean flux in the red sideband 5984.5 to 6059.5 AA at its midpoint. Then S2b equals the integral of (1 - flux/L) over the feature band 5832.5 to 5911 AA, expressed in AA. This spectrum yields 2.4 AA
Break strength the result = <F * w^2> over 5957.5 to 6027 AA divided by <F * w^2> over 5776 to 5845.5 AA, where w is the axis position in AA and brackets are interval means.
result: 1.0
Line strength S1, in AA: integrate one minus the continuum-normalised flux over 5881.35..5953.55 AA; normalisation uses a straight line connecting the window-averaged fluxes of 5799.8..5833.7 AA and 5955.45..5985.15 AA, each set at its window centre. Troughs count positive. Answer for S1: 2.9 AA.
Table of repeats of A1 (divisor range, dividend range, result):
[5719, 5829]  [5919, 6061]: 0.99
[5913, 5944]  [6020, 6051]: 1.02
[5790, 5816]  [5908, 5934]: 0.97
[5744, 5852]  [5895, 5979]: 0.97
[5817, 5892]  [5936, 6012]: 1.00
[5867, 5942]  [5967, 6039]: 1.03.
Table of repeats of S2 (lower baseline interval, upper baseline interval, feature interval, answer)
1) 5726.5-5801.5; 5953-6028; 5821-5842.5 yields -0.03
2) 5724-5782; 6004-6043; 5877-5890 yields 0.09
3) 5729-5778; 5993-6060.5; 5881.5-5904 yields 0.15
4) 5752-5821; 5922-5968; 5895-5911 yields 0.08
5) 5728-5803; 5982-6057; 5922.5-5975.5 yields 0.00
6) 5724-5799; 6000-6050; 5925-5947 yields 0.00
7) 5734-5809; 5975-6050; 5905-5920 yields 0.03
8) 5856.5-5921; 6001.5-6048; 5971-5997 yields 0.01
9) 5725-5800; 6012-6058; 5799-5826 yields -0.02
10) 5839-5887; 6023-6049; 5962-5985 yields 0.03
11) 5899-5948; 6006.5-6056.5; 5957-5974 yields 0.00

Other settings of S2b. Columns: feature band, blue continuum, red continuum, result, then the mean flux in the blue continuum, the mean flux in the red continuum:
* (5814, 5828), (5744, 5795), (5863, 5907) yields -0.70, 8.75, 8.28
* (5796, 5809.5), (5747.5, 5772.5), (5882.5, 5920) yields -0.58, 8.81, 8.04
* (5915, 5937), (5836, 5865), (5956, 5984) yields -0.04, 8.78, 8.62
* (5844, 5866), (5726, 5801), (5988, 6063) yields 0.09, 8.77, 8.82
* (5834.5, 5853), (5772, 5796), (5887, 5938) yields -0.98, 8.69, 8.3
